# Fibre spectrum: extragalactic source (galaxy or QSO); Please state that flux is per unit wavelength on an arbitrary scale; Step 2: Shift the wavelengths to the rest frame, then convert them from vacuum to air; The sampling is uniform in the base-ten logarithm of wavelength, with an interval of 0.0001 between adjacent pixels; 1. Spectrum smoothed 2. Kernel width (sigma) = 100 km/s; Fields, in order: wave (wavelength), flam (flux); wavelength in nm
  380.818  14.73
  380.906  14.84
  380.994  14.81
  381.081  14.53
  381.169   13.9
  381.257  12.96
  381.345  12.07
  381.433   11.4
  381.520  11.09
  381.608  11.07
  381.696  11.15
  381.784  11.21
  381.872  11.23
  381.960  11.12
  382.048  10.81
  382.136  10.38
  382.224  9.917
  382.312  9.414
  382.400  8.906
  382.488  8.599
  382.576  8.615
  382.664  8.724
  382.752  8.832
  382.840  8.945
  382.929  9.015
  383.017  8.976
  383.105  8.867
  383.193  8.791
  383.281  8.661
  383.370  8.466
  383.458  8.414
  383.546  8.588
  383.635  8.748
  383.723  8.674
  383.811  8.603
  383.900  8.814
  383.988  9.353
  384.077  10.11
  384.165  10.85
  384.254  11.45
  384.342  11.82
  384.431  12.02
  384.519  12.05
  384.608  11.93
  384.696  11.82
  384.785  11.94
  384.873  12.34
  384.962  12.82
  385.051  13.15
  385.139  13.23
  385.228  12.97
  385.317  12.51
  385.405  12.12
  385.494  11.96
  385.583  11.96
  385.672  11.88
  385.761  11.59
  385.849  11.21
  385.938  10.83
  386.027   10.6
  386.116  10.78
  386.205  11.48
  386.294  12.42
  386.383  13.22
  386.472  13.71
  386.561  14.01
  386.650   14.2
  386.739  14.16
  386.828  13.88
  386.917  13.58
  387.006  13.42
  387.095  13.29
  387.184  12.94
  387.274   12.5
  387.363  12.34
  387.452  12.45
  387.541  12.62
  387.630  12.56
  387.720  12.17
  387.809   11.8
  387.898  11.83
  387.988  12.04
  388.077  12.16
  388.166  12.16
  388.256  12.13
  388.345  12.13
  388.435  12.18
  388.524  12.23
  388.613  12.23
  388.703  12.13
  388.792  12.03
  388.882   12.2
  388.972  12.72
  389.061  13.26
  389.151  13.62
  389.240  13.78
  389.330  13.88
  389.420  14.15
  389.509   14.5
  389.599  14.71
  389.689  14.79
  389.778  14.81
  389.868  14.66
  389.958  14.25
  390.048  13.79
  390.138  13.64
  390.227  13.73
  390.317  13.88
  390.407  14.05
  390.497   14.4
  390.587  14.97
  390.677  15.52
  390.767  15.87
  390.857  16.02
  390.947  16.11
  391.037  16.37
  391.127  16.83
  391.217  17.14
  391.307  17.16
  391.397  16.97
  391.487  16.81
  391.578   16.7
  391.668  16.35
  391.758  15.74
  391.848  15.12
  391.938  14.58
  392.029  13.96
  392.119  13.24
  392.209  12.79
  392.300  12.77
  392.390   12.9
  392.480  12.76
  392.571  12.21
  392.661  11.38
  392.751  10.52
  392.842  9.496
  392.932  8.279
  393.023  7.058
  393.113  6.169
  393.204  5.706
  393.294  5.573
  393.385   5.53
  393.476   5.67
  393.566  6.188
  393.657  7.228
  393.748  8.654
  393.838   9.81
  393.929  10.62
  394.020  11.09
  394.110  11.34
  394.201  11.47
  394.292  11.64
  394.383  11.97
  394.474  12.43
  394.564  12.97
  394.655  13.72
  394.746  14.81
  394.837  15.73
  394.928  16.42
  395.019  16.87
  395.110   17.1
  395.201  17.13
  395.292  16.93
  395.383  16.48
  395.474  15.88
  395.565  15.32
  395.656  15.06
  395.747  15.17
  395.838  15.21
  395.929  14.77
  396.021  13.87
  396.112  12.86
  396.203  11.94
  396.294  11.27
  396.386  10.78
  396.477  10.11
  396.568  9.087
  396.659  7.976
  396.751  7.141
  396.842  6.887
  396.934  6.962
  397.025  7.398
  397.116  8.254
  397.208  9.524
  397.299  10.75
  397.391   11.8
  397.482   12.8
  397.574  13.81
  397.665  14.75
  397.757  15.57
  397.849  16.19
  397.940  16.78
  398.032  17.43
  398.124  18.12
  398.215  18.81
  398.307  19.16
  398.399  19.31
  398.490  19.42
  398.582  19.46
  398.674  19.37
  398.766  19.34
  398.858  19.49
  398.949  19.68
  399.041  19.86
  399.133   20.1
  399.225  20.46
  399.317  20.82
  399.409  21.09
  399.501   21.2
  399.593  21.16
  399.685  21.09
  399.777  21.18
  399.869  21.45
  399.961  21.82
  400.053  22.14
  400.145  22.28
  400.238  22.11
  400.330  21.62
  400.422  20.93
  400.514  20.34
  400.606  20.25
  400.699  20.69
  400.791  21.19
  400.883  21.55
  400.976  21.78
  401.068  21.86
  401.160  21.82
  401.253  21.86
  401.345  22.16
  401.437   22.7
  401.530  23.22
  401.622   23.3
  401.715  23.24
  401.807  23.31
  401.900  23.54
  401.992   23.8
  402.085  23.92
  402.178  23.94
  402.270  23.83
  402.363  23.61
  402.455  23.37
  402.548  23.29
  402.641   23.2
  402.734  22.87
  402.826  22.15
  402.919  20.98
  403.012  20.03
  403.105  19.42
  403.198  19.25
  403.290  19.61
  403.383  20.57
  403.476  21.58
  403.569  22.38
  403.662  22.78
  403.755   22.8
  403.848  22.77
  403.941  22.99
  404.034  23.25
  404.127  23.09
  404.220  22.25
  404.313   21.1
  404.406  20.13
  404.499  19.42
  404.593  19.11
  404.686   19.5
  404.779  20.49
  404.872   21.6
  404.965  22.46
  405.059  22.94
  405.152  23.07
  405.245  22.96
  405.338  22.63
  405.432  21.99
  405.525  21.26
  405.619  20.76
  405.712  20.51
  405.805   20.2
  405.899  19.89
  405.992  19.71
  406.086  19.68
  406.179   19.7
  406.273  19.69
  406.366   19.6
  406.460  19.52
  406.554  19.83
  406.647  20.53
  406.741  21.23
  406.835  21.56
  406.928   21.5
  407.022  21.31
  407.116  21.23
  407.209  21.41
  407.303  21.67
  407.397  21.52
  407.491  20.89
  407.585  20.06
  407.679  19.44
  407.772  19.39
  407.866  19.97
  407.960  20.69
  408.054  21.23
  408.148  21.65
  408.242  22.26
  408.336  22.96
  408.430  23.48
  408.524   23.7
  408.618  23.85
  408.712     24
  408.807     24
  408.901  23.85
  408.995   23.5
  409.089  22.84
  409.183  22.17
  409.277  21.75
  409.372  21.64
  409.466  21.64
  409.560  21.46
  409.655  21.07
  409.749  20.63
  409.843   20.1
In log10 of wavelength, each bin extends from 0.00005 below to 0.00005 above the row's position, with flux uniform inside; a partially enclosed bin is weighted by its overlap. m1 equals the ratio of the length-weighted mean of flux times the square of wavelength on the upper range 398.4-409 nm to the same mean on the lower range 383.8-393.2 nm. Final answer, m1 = 1.80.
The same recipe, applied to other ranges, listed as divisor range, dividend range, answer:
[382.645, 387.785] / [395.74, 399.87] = 1.44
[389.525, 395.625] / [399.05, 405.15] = 1.74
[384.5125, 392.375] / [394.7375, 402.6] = 1.40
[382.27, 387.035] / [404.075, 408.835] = 2.15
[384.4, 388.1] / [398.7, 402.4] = 1.88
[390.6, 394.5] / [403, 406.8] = 1.85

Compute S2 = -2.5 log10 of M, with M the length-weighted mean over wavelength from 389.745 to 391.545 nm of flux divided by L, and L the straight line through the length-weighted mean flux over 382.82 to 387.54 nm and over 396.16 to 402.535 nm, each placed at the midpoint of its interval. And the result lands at -0.09 mag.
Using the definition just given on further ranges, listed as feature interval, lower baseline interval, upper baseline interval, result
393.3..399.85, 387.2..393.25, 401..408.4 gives 0.19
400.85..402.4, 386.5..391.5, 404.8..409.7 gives -0.20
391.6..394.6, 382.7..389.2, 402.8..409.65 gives 0.36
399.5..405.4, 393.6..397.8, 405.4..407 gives -0.25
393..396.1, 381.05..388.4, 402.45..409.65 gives 0.31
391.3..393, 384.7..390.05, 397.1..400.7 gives 0.12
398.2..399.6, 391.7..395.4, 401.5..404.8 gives -0.14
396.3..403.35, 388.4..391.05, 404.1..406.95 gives -0.02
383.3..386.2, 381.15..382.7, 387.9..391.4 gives 0.08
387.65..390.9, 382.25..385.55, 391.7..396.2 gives -0.18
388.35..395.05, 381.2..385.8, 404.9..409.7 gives 0.11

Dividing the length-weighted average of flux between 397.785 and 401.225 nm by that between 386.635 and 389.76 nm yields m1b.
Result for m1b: 1.57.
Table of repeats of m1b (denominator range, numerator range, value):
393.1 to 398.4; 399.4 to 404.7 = 1.77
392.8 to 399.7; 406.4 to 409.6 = 1.59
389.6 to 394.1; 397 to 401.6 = 1.50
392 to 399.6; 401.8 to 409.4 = 1.62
